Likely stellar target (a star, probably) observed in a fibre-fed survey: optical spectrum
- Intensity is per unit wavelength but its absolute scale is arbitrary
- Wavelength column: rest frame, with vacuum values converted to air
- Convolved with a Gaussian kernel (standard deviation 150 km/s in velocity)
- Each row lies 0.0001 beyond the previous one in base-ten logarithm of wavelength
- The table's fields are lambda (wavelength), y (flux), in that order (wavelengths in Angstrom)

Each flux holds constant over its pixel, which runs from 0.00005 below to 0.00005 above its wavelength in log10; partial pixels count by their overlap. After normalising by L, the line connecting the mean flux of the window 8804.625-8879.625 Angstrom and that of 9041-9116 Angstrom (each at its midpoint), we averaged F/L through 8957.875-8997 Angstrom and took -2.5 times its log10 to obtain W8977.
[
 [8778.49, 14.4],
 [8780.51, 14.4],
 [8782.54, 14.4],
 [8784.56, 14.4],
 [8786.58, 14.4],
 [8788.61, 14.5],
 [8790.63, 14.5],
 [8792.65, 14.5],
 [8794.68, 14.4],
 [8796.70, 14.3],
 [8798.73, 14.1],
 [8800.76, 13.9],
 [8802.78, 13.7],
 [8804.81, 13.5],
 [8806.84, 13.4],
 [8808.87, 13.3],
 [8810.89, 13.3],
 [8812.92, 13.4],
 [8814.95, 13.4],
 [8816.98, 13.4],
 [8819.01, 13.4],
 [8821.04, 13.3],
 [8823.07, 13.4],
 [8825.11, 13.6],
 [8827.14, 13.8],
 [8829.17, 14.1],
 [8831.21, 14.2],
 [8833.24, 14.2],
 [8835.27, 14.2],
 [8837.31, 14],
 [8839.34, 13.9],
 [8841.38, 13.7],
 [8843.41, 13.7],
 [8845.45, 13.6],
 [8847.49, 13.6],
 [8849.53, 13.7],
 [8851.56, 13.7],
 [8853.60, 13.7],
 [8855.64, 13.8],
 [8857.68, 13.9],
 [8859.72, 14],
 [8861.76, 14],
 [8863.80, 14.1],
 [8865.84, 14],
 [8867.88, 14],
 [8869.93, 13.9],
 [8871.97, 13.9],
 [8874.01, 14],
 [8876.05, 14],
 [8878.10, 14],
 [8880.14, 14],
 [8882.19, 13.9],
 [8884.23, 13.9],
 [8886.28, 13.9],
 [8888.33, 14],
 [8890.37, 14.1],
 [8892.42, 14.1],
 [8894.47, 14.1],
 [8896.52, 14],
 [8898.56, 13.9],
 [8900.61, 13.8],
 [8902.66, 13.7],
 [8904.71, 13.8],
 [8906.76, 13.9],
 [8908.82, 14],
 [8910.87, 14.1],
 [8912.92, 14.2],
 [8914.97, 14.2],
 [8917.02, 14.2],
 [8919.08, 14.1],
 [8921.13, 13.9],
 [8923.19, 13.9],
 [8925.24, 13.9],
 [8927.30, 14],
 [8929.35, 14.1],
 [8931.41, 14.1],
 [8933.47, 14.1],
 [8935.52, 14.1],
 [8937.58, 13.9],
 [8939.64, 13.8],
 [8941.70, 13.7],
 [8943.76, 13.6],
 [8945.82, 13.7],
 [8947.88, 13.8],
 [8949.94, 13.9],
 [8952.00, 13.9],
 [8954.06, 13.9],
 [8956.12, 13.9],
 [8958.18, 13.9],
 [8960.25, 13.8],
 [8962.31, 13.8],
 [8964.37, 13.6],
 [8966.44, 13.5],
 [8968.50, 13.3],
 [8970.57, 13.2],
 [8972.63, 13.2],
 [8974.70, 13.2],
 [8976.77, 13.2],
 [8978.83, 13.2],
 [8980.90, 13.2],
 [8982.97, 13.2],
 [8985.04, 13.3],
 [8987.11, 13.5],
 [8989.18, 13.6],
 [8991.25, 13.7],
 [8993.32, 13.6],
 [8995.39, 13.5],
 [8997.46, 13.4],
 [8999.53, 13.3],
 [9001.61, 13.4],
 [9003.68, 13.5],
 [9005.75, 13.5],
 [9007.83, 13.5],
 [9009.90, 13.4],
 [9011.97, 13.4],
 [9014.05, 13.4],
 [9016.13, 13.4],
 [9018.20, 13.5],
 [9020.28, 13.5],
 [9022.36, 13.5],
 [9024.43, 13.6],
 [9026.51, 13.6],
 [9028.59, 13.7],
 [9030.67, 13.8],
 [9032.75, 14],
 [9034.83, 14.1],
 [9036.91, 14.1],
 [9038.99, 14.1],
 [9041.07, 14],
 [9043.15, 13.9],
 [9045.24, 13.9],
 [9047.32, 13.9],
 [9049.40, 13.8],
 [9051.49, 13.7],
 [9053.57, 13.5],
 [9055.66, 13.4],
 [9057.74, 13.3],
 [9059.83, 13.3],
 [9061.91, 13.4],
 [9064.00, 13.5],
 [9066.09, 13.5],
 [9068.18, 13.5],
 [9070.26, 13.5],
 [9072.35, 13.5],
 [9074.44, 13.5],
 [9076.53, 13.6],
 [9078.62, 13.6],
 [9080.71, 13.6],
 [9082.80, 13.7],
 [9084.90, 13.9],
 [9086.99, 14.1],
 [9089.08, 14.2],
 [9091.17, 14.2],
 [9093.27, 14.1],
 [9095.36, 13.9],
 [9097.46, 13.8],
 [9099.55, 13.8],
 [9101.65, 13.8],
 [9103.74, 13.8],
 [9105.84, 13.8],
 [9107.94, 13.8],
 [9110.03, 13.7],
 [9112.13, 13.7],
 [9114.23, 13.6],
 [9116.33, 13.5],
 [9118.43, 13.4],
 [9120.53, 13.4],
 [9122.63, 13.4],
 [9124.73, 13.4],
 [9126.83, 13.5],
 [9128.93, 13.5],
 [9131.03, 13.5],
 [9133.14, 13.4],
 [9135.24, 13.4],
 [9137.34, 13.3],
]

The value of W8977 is 0.02 mag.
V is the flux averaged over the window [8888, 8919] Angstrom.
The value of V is 14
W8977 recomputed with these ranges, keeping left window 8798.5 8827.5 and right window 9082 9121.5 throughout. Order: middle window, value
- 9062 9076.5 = 0.02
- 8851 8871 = -0.03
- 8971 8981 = 0.04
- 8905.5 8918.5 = -0.04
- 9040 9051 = -0.01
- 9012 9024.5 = 0.02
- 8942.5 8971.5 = 0.00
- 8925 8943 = -0.03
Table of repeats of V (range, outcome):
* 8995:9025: 13.5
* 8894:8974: 13.9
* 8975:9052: 13.6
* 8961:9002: 13.4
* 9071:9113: 13.8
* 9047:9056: 13.7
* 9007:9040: 13.7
